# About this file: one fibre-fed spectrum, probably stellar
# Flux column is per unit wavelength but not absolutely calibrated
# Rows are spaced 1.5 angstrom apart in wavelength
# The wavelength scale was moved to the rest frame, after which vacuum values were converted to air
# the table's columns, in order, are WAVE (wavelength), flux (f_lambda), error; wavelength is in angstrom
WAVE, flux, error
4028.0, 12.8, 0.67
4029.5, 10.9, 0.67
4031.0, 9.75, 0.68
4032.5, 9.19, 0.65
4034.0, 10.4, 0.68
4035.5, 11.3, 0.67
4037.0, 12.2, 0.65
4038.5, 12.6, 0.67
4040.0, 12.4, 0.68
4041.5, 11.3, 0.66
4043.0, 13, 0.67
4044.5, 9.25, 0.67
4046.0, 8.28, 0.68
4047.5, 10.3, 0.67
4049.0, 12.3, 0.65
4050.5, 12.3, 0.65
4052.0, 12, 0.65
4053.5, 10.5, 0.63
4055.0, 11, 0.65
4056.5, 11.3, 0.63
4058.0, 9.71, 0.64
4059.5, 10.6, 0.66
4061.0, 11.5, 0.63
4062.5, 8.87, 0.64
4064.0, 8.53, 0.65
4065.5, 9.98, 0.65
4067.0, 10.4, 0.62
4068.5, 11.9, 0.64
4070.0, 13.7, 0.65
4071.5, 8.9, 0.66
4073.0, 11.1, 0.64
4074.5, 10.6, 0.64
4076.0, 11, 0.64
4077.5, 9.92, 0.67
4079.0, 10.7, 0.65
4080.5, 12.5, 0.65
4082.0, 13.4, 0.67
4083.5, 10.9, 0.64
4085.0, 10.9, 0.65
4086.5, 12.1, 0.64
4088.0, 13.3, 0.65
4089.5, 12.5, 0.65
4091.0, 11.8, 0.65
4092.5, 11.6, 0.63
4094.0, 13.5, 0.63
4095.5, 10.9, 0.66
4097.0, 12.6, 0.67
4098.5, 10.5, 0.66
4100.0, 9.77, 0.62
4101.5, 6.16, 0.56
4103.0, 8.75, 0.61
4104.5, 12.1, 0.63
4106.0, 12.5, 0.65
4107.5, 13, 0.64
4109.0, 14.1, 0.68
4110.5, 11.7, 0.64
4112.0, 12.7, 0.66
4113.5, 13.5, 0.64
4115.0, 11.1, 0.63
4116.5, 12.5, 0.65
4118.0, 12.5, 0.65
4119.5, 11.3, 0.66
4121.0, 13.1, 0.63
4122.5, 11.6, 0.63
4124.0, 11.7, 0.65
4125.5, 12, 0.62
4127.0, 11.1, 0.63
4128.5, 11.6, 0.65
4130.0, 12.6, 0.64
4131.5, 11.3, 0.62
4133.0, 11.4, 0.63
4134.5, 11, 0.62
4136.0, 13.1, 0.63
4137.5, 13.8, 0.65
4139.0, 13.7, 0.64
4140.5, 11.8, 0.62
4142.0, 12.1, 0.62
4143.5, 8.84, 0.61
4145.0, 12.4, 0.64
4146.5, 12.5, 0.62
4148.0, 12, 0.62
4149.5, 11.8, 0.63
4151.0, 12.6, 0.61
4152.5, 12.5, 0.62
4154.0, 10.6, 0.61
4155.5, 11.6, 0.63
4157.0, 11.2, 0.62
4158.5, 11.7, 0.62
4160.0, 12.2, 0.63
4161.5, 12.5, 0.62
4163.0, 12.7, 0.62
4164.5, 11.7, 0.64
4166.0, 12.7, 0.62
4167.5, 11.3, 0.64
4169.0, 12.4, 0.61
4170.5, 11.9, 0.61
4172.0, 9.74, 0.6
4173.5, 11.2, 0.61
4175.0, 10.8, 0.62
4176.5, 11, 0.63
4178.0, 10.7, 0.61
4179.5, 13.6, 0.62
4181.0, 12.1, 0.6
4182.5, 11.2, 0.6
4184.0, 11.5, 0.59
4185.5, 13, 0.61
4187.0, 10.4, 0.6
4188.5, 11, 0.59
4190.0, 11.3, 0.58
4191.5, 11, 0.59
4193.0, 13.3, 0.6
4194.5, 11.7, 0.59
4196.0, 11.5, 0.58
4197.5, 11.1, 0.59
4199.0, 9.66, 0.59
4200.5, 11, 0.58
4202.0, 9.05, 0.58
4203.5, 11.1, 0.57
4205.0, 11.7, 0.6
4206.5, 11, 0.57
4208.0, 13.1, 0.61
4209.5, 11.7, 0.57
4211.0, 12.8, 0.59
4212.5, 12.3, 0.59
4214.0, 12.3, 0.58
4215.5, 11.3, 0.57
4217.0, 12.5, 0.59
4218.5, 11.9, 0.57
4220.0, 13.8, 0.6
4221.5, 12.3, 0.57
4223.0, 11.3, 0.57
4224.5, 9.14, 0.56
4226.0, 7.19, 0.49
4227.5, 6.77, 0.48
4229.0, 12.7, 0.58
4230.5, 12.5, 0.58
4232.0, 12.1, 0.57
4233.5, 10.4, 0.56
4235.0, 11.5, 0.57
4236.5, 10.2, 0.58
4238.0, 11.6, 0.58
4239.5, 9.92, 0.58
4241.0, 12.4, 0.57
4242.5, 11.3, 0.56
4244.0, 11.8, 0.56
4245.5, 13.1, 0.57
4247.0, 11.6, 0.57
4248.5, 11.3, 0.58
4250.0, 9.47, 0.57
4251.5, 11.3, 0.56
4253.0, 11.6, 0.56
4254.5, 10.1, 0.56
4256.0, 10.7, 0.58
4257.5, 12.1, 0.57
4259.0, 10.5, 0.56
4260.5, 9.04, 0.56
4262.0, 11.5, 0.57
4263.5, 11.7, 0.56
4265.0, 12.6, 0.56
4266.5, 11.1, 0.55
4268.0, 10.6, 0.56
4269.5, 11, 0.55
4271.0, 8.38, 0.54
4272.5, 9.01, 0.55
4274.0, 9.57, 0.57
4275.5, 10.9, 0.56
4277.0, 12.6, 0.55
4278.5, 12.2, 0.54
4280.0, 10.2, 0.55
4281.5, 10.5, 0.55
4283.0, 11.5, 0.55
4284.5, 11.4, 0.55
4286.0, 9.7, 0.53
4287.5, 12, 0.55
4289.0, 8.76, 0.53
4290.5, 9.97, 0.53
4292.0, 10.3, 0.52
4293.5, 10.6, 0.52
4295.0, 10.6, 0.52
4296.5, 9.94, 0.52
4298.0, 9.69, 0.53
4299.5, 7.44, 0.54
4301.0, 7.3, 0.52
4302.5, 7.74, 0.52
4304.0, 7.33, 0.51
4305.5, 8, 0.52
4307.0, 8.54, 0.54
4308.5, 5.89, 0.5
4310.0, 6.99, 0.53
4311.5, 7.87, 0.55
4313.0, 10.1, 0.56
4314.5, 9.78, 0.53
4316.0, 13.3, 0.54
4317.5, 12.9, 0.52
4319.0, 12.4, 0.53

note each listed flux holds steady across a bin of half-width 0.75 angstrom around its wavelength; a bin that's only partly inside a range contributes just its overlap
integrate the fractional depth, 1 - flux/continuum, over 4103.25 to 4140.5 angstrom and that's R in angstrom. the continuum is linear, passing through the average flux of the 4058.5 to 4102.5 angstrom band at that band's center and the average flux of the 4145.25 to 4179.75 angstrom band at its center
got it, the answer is -2.75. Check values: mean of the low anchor 11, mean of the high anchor 11.8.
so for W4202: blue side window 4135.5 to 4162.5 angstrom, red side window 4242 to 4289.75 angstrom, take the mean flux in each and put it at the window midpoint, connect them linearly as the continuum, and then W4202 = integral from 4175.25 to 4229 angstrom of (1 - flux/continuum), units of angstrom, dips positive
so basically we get 0.9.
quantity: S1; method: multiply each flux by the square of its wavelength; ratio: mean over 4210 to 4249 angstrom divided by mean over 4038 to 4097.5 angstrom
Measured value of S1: 1.1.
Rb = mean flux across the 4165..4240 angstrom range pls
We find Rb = 11.4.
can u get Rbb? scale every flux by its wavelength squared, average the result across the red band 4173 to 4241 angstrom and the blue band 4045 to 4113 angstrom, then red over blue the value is 1.1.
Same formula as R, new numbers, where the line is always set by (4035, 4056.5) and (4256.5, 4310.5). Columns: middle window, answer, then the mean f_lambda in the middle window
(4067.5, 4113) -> -1.8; 11.5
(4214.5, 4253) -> -3.6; 11.2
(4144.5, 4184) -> -4.2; 11.8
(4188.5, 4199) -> -1.0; 11.5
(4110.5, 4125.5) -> -1.7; 12.2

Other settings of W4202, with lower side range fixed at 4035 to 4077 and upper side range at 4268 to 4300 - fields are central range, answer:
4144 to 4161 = -1.9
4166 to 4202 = -2.7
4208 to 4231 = -2.0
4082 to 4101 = -1.5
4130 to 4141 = -1.6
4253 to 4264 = -0.5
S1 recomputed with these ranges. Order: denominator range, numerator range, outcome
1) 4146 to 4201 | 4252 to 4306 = 0.92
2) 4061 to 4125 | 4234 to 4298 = 1.03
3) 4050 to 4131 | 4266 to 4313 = 0.92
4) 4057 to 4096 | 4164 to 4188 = 1.08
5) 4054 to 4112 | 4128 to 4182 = 1.10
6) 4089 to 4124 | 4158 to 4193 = 1.03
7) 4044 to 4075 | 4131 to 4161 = 1.17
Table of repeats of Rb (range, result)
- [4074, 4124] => 11.7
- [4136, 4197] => 11.8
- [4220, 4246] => 11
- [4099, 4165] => 11.8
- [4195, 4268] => 11.2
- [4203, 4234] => 11.4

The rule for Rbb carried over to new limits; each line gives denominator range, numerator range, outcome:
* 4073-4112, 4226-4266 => 1.04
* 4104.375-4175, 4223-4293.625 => 0.95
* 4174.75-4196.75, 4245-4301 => 0.95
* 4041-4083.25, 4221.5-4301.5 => 1.08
